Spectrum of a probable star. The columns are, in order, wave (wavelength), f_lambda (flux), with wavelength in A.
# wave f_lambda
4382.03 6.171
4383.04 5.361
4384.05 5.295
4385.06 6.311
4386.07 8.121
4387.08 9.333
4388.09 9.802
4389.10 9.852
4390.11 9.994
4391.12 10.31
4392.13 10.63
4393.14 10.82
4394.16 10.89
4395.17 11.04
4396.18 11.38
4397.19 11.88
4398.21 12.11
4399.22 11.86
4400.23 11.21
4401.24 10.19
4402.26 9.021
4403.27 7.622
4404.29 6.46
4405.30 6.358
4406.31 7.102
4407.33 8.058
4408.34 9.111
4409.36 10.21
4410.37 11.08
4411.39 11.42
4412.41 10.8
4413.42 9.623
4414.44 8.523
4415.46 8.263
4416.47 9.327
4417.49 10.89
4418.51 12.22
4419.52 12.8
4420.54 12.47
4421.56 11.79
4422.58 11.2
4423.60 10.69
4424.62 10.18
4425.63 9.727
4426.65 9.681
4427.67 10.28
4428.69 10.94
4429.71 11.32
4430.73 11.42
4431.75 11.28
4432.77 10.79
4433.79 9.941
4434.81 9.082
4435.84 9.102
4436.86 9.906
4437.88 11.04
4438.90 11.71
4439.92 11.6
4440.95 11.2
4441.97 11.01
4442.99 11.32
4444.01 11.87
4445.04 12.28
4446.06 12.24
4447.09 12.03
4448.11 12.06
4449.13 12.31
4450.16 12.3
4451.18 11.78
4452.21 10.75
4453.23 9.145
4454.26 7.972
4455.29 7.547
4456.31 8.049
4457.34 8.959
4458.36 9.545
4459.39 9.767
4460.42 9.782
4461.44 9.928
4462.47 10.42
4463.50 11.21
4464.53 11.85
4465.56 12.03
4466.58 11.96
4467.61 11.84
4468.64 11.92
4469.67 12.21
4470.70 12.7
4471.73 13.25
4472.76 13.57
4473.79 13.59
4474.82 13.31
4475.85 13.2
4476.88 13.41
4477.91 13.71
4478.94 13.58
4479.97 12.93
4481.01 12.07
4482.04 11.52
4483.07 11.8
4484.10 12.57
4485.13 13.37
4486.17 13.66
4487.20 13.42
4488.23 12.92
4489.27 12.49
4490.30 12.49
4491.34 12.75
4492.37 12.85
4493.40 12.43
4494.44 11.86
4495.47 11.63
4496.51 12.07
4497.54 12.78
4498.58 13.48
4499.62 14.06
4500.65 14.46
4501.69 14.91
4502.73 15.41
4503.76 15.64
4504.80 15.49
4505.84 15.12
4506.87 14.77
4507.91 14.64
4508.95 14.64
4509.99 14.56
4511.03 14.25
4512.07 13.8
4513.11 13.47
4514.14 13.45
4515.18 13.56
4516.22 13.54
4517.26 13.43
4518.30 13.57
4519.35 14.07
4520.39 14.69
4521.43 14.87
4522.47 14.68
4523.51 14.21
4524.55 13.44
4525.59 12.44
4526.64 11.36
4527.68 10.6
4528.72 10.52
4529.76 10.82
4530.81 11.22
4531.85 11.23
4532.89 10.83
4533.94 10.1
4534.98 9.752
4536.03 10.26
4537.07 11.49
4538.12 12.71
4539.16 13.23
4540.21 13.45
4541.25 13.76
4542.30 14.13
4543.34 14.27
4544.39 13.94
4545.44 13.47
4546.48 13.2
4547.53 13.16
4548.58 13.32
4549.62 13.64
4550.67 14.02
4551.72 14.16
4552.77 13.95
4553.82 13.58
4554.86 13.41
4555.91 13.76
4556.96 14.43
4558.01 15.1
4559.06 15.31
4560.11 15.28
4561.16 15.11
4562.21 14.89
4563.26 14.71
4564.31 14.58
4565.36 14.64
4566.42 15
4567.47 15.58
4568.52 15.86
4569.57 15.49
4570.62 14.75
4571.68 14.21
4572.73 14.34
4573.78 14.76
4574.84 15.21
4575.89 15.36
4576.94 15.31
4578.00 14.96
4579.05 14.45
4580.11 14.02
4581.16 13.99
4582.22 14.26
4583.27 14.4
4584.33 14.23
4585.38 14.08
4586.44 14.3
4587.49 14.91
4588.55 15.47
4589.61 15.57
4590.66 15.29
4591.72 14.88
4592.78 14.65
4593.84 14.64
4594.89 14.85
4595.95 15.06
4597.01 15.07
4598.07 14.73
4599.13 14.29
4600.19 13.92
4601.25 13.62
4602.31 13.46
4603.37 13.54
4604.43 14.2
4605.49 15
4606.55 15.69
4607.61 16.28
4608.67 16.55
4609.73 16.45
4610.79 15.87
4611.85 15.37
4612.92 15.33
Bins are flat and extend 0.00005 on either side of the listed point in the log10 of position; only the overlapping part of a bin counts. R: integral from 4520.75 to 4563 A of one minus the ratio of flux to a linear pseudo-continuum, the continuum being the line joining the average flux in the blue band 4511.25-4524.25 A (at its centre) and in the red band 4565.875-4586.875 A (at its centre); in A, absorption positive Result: 3.5 A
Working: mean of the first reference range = 13.9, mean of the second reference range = 14.7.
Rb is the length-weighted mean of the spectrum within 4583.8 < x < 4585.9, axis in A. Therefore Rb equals 14.2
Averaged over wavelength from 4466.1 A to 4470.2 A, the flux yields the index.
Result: 12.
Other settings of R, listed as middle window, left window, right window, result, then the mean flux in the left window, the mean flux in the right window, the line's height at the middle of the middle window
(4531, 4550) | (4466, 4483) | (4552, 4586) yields 2.12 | 12.8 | 14.7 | 14.1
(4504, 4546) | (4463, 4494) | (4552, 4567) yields 1.90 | 12.7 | 14.5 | 13.8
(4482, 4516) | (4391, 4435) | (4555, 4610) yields -2.63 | 10.3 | 14.8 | 12.6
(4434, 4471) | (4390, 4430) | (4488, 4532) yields 2.37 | 10.2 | 13.4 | 11.6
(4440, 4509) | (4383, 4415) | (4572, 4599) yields -3.79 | 9.49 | 14.7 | 11.6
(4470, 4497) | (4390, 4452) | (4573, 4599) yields -1.44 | 10.6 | 14.8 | 12.2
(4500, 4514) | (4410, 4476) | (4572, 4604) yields -2.34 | 11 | 14.6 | 12.6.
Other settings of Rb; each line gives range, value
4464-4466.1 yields 12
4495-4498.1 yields 12.2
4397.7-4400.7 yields 11.7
